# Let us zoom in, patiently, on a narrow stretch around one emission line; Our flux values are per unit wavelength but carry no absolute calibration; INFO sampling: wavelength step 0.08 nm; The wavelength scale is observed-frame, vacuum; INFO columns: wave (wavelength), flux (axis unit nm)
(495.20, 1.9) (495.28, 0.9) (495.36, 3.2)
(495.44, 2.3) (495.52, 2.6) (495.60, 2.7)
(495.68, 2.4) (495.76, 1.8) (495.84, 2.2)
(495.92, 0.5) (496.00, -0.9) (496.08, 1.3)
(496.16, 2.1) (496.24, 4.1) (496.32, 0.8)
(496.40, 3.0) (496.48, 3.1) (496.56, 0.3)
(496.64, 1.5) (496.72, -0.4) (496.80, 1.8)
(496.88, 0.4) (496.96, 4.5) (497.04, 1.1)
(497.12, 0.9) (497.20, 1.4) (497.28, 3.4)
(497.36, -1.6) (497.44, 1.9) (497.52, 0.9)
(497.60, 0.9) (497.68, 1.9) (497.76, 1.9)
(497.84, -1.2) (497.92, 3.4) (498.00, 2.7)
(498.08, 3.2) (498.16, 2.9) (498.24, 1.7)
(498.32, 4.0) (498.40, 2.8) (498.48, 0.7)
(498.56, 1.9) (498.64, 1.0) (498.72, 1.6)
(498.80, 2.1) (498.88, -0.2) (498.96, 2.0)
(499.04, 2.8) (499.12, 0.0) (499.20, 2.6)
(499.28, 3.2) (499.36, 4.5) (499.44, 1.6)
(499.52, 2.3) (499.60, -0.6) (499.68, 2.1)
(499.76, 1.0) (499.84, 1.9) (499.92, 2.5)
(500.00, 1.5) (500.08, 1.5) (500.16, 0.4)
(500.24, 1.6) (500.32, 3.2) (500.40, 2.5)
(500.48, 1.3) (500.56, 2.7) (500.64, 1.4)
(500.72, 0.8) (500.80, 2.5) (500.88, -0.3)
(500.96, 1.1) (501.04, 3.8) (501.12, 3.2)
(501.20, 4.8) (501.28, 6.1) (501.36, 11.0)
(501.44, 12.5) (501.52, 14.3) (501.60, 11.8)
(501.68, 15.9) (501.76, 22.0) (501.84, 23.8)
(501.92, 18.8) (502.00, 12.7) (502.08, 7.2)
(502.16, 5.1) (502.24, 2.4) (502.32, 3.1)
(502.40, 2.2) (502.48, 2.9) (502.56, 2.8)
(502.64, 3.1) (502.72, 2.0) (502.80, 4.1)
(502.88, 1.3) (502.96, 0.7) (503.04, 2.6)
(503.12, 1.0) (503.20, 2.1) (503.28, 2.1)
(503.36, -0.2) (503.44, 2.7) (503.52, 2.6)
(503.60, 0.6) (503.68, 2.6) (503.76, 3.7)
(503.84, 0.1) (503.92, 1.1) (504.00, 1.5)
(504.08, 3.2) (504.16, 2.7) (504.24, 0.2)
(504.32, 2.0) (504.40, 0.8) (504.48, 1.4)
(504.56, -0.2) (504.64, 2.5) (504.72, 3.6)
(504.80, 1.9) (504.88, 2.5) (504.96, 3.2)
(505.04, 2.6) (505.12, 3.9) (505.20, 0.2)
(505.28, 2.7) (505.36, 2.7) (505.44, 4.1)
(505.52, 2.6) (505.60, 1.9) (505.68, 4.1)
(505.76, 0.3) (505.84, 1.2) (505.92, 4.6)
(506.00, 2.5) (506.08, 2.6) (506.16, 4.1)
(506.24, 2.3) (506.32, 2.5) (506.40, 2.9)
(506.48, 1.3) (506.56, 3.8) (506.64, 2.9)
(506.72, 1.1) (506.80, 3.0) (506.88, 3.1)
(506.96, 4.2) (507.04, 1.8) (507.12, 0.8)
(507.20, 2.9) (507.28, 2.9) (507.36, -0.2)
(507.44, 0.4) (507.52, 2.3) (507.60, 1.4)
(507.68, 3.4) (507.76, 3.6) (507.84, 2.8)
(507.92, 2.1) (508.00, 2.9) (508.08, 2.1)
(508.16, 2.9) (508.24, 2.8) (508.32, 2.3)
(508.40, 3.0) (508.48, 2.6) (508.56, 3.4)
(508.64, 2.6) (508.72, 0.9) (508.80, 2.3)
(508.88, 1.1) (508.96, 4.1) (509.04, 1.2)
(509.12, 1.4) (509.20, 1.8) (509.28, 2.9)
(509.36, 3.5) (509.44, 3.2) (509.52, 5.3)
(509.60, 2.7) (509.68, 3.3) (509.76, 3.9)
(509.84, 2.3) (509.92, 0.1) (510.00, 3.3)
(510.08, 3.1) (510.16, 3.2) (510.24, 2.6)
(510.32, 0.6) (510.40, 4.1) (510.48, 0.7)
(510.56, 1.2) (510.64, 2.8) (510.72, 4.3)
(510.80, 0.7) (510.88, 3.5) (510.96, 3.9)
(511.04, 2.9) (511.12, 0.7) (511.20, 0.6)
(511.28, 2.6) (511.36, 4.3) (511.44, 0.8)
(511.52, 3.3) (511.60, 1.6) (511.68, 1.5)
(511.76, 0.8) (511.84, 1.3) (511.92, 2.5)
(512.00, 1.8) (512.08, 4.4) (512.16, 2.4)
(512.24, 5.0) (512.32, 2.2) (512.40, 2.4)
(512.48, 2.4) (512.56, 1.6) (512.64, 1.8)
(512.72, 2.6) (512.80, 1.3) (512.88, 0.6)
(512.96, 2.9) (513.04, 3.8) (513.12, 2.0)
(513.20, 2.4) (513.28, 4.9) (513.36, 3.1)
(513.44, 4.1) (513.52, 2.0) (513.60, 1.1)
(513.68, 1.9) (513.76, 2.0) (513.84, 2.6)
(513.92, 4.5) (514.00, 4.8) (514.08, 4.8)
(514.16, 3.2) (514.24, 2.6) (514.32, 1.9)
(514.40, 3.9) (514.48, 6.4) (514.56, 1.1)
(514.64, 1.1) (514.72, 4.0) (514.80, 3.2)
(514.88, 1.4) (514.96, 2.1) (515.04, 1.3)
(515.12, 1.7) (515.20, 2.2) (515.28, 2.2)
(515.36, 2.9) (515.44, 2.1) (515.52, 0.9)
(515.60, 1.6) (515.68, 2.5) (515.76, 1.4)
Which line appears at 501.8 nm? [O II] 3727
